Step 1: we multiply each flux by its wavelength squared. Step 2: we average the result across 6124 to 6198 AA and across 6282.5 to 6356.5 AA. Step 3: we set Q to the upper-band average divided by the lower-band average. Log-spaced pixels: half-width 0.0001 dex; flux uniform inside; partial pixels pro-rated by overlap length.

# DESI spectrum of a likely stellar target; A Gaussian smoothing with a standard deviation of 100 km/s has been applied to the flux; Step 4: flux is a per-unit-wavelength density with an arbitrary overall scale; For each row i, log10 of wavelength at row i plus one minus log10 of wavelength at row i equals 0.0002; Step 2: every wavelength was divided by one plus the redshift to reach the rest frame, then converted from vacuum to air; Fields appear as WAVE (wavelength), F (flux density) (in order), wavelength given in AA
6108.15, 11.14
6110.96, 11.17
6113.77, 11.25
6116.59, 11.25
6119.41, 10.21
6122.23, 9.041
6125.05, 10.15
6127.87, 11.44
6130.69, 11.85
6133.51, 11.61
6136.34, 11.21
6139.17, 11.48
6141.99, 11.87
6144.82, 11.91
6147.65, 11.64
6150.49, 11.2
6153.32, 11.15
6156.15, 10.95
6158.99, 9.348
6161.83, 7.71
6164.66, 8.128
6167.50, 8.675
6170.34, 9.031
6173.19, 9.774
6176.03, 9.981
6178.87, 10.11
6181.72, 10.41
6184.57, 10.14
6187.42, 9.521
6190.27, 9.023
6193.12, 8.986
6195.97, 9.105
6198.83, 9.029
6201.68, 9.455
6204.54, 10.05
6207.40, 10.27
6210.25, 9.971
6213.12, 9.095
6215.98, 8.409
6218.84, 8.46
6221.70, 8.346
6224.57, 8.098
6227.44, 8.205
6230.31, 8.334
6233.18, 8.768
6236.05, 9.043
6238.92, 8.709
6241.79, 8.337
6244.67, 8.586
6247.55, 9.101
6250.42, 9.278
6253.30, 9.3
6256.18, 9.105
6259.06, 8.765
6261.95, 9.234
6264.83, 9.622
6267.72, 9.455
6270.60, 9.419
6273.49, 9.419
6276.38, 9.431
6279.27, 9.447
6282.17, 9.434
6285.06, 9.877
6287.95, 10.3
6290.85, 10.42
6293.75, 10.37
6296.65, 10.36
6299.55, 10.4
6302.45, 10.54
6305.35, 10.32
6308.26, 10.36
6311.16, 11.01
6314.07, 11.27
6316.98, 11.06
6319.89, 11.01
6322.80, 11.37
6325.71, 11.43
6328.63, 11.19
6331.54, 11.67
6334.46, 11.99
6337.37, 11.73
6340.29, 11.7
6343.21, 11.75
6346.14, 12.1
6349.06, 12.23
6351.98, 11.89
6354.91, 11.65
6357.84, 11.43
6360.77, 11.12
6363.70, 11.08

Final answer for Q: 1.14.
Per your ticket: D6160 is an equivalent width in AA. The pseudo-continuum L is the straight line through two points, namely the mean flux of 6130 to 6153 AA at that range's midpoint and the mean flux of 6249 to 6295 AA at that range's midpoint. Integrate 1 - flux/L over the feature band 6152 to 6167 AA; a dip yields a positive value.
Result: 2.52 AA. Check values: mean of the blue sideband 11.6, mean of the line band 9.4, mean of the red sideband 9.55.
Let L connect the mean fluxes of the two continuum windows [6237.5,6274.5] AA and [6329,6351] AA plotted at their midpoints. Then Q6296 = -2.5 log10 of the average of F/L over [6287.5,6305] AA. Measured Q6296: 0.00 mag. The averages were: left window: 9.1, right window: 11.9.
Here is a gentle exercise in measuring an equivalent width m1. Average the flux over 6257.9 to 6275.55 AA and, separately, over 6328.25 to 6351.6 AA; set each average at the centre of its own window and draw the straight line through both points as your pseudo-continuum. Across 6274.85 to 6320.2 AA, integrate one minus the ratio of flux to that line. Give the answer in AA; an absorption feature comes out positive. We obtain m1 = 0.2 AA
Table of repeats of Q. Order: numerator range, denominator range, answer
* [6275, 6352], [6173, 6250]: 1.23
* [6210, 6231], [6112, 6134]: 0.81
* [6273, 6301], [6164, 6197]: 1.09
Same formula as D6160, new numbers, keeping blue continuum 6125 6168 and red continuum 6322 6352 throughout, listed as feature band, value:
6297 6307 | 0.98 AA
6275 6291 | 2.34 AA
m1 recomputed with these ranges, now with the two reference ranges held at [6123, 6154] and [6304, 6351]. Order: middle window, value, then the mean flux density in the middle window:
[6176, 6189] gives 1.5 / 10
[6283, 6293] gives 1.1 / 10.2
